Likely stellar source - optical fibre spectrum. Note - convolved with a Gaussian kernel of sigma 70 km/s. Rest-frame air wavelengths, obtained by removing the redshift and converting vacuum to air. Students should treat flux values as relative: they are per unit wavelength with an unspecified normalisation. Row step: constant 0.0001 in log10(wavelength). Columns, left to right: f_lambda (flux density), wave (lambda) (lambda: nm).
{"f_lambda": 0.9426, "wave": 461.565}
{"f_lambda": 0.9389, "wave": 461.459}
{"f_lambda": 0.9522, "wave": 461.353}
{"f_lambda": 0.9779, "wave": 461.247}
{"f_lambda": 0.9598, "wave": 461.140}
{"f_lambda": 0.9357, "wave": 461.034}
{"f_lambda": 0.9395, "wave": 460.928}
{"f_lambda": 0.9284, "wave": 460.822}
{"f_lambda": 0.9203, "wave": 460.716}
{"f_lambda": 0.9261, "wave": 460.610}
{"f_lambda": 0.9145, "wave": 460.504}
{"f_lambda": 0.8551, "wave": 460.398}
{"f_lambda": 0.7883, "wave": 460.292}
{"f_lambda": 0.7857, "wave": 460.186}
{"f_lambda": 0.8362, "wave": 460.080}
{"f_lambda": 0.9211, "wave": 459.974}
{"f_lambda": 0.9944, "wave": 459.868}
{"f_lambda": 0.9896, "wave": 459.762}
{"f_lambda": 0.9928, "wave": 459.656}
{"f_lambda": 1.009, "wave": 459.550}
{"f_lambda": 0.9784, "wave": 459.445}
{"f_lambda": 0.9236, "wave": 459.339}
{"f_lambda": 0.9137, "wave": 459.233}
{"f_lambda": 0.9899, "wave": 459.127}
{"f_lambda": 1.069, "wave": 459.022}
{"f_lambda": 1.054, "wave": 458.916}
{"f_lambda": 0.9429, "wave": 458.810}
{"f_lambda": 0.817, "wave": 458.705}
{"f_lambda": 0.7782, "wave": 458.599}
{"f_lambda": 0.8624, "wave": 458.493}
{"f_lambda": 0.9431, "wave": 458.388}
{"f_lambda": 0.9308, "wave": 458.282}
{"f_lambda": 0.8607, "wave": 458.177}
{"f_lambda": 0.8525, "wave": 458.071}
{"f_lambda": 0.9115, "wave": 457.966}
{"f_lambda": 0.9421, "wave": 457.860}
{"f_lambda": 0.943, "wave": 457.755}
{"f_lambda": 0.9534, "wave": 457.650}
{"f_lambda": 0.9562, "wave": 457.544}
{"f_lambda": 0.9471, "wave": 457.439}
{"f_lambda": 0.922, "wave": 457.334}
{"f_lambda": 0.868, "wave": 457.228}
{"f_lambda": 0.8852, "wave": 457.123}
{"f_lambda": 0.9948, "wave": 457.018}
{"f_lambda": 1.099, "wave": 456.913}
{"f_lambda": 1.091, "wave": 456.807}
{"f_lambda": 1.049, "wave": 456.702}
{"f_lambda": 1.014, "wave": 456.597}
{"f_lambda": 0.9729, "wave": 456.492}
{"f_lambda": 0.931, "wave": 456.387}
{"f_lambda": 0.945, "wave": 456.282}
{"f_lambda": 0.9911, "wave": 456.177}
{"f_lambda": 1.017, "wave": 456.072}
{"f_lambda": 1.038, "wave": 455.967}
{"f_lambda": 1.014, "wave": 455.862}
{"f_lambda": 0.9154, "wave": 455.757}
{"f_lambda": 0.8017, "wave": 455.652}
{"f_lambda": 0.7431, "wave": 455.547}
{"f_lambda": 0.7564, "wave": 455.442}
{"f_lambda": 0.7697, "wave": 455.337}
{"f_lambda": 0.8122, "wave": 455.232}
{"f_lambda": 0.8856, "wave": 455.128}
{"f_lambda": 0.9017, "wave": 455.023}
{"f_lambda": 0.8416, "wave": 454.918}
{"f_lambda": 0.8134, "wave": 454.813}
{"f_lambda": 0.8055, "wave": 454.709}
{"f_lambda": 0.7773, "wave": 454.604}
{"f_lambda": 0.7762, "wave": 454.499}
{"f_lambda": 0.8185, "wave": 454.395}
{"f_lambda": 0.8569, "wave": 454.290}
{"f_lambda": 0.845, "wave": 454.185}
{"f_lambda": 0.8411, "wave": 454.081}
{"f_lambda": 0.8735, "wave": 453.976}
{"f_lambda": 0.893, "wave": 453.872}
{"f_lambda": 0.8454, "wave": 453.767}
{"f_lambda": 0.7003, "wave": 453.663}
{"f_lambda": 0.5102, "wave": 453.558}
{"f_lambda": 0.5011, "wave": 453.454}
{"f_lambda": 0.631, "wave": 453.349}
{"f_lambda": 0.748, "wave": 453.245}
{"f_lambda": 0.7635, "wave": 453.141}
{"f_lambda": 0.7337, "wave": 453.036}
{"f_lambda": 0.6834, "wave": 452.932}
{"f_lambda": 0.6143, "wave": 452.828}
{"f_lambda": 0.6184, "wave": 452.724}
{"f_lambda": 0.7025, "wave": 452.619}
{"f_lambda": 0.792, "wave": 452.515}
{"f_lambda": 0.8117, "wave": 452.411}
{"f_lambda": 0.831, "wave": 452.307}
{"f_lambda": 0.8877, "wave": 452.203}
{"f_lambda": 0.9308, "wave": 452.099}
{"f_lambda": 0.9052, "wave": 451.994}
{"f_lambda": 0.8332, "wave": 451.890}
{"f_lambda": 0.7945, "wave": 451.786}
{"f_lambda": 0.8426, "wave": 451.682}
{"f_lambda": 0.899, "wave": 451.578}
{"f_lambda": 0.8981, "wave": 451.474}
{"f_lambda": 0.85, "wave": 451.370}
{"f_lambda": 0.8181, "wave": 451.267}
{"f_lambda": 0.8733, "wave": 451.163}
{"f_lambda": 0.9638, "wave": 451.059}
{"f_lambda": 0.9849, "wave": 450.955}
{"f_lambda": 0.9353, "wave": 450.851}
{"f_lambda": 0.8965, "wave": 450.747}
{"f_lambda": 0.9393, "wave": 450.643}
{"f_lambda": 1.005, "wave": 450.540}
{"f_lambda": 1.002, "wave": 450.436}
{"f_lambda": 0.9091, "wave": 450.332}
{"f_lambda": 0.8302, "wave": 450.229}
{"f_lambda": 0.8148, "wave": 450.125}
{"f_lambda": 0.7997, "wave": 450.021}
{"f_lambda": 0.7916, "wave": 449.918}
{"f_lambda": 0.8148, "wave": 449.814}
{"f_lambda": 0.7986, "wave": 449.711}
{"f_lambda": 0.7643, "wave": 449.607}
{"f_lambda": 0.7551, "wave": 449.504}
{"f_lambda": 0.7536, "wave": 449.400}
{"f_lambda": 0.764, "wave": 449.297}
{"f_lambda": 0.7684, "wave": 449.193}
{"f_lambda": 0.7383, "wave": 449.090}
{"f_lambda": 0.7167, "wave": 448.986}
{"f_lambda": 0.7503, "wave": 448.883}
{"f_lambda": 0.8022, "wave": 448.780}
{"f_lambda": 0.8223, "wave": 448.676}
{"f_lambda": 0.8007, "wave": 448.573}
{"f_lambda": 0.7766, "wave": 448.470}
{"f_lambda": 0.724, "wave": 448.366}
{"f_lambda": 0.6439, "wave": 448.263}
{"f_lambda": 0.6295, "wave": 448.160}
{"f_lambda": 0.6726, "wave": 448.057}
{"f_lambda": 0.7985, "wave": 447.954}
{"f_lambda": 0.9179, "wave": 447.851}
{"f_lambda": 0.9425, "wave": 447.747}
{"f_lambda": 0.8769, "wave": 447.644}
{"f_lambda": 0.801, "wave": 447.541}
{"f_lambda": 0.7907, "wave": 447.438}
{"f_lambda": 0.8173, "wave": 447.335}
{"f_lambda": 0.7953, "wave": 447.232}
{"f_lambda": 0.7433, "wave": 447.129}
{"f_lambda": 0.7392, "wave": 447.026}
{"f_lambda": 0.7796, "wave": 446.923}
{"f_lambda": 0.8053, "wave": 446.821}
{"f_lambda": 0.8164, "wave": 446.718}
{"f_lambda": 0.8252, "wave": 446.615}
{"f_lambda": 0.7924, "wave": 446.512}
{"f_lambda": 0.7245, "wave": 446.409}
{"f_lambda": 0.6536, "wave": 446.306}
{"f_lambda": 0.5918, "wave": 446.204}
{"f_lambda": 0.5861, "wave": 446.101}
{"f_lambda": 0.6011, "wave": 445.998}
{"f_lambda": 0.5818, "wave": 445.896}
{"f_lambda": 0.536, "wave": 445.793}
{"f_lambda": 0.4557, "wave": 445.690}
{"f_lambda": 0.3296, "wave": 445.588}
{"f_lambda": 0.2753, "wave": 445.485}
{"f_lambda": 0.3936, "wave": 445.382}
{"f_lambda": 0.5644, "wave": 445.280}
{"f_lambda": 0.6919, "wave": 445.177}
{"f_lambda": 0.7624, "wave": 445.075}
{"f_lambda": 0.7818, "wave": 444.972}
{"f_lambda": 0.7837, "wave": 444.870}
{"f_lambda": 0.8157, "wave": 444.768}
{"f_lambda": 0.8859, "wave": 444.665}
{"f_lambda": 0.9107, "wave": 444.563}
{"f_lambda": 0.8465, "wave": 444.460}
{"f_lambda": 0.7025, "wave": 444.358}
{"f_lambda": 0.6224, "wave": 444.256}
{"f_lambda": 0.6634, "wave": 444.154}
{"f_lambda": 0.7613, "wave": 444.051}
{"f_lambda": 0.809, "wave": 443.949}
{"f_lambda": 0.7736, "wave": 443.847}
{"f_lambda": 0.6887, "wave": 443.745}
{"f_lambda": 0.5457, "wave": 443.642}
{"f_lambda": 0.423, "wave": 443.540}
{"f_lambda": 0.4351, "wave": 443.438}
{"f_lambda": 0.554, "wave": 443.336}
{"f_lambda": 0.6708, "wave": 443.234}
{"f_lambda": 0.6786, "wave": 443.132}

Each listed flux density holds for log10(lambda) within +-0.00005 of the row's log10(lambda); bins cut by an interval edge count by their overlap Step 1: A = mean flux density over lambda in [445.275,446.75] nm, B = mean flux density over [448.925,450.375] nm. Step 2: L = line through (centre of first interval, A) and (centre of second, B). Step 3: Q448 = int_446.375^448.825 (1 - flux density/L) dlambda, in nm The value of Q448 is -0.44 nm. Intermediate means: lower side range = 0.579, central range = 0.785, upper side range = 0.786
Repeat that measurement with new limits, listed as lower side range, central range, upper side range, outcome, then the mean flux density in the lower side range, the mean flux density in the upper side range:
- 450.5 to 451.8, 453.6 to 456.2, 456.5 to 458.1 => 0.25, 0.903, 0.964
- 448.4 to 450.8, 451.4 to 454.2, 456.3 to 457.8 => 0.34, 0.817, 0.973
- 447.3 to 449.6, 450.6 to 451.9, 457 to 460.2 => -0.11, 0.775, 0.929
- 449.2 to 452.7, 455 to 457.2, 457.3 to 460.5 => -0.09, 0.851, 0.922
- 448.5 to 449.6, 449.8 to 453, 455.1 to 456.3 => -0.15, 0.767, 0.89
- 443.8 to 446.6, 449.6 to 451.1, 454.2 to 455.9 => -0.27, 0.665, 0.829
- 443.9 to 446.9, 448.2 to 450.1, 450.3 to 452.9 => 0.05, 0.676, 0.86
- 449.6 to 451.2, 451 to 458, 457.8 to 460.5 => 0.37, 0.886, 0.918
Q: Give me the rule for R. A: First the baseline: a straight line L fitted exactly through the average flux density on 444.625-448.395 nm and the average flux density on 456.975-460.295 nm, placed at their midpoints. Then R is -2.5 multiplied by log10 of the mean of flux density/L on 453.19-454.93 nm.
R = 0.099 mag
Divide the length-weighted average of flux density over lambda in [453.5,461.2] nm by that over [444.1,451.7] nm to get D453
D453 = 1.18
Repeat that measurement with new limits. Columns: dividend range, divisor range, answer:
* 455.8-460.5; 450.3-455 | 1.16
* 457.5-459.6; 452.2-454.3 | 1.26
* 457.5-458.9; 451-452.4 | 1.04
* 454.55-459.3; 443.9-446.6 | 1.39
